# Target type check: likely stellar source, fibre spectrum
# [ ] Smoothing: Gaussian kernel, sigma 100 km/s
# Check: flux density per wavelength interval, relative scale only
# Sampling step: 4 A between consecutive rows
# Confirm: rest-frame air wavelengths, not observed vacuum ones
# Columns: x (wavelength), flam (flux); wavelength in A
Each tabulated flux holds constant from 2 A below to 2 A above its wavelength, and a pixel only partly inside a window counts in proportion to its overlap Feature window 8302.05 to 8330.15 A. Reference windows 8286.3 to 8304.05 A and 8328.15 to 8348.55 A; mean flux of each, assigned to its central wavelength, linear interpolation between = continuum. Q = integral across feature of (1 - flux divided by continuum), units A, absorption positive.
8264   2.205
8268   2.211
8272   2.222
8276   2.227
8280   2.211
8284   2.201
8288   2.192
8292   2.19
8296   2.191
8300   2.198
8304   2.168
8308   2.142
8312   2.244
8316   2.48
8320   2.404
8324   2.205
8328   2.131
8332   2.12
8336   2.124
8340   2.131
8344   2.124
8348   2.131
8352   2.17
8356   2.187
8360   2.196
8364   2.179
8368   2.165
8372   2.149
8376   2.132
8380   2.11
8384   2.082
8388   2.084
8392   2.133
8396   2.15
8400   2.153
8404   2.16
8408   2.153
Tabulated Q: -1.2 A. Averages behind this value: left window 2.19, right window 2.13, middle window 2.25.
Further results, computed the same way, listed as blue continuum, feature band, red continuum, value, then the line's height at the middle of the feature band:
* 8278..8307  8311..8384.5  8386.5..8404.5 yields -0.7 A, 2.16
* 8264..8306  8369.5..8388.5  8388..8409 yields 0.3 A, 2.15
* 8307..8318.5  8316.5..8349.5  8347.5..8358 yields 0.8 A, 2.24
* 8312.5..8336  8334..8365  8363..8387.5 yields 0.5 A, 2.19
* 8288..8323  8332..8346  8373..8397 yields 0.4 A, 2.19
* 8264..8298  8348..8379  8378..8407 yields -0.3 A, 2.15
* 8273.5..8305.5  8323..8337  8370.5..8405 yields 0.2 A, 2.17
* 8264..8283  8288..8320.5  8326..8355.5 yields -0.9 A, 2.18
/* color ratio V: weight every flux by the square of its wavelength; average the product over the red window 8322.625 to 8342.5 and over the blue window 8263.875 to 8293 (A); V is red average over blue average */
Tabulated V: 1.0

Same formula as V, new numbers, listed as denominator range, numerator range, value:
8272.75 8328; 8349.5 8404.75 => 0.98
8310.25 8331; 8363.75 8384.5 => 0.95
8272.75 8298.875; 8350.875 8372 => 1.01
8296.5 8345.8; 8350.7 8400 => 0.99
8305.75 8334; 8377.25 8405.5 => 0.96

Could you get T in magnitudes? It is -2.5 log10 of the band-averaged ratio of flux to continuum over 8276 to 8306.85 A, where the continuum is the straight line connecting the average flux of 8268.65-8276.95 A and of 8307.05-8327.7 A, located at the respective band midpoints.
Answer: 0.03 mag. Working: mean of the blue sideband 2.22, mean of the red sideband 2.29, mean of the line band 2.19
